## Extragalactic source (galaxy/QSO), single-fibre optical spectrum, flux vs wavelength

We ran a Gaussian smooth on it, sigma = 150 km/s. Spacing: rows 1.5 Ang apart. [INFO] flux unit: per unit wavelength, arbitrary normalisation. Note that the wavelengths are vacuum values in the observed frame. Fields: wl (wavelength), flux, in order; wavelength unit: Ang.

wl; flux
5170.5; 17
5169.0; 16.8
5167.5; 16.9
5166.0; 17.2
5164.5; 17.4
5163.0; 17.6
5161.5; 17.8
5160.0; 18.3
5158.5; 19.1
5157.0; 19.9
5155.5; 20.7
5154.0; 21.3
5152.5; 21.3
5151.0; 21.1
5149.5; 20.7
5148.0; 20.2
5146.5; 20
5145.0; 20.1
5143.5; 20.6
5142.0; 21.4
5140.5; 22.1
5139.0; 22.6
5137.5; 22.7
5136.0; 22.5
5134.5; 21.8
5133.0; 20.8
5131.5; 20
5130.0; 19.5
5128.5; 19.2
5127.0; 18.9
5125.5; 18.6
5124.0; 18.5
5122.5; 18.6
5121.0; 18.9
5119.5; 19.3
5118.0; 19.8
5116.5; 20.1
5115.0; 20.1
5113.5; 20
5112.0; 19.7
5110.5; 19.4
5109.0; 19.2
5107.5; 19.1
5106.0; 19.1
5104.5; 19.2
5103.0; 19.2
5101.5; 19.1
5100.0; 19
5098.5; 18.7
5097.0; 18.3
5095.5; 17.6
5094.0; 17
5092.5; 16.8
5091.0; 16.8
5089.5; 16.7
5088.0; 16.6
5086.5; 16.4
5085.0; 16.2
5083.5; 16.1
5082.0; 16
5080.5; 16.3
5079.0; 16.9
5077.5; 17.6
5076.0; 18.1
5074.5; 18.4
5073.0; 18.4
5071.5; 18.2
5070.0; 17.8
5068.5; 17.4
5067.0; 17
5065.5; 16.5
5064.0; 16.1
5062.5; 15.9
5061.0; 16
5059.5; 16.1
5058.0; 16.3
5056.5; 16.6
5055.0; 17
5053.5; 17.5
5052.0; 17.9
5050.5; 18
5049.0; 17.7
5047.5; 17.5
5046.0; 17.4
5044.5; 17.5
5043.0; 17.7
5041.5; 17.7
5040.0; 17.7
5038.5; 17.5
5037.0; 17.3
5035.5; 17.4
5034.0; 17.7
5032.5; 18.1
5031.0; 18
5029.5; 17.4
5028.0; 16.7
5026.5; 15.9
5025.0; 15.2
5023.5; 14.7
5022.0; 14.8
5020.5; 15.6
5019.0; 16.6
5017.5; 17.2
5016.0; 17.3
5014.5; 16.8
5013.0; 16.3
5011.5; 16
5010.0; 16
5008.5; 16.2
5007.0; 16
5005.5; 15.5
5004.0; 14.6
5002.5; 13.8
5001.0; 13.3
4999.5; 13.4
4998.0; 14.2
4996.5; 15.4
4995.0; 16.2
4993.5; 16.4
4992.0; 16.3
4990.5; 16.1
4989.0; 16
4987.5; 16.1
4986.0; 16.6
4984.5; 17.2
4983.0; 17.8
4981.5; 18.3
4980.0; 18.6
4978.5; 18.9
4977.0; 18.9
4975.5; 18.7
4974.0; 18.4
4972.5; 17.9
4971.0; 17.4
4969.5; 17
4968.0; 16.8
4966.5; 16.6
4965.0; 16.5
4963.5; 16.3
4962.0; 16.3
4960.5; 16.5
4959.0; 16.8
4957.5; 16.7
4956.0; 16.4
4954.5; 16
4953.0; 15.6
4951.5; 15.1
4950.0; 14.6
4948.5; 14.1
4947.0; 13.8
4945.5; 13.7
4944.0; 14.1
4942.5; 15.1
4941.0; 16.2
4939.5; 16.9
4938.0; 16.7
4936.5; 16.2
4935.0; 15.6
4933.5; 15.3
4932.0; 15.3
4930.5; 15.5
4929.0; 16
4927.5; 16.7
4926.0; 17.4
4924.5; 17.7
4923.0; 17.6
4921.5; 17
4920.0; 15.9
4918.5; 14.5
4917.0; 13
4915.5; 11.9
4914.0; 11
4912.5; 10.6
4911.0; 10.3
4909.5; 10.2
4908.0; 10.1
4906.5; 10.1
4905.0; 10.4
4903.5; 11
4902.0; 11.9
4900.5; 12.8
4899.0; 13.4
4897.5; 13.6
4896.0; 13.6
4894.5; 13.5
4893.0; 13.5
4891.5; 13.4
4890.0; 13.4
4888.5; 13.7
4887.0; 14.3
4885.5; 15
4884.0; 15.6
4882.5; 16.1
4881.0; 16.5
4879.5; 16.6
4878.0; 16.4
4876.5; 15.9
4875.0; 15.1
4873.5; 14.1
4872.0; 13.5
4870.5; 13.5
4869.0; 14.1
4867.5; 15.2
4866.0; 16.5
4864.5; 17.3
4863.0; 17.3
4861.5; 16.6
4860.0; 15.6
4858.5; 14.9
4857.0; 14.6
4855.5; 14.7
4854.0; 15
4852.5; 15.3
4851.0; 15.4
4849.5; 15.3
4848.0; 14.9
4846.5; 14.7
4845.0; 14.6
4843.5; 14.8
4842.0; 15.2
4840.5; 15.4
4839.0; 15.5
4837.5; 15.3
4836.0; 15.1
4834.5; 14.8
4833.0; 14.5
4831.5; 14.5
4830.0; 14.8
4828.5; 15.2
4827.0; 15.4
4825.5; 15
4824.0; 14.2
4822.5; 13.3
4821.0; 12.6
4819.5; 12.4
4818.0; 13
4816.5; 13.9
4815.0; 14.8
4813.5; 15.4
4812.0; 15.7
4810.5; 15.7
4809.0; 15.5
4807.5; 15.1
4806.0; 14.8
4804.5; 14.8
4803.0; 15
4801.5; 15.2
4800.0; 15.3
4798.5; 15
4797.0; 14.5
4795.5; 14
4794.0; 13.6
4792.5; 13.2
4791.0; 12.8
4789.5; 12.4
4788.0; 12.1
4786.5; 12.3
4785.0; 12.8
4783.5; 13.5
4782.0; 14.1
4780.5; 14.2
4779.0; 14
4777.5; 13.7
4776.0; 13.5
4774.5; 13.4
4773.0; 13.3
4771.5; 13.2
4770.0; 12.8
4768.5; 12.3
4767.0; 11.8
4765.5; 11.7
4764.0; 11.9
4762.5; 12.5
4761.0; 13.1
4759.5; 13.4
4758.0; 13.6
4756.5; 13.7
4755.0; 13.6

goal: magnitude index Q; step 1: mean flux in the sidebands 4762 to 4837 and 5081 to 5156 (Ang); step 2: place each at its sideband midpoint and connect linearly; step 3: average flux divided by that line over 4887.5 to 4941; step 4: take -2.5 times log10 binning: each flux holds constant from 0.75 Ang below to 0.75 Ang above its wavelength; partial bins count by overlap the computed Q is 0.144 mag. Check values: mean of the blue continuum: 13.9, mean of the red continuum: 19.3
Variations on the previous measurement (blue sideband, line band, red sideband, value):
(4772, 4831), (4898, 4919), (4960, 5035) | 0.32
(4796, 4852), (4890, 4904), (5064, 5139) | 0.21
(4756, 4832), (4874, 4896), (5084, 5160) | 0.04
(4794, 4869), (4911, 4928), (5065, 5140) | 0.11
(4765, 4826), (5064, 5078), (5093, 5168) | 0.06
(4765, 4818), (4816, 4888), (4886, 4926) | -0.12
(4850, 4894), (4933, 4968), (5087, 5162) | 0.05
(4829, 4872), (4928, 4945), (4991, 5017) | -0.02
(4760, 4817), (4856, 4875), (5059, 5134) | -0.03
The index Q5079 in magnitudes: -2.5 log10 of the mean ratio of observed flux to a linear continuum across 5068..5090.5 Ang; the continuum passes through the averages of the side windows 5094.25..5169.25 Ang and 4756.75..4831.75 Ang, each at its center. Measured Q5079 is 0.09 mag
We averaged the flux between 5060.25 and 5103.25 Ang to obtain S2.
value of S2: 17.3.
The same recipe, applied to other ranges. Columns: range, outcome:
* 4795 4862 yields 14.8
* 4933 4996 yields 16.4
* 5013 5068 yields 16.9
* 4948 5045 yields 16.5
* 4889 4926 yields 13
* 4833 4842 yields 15.2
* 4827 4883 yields 15.3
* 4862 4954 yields 14.5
